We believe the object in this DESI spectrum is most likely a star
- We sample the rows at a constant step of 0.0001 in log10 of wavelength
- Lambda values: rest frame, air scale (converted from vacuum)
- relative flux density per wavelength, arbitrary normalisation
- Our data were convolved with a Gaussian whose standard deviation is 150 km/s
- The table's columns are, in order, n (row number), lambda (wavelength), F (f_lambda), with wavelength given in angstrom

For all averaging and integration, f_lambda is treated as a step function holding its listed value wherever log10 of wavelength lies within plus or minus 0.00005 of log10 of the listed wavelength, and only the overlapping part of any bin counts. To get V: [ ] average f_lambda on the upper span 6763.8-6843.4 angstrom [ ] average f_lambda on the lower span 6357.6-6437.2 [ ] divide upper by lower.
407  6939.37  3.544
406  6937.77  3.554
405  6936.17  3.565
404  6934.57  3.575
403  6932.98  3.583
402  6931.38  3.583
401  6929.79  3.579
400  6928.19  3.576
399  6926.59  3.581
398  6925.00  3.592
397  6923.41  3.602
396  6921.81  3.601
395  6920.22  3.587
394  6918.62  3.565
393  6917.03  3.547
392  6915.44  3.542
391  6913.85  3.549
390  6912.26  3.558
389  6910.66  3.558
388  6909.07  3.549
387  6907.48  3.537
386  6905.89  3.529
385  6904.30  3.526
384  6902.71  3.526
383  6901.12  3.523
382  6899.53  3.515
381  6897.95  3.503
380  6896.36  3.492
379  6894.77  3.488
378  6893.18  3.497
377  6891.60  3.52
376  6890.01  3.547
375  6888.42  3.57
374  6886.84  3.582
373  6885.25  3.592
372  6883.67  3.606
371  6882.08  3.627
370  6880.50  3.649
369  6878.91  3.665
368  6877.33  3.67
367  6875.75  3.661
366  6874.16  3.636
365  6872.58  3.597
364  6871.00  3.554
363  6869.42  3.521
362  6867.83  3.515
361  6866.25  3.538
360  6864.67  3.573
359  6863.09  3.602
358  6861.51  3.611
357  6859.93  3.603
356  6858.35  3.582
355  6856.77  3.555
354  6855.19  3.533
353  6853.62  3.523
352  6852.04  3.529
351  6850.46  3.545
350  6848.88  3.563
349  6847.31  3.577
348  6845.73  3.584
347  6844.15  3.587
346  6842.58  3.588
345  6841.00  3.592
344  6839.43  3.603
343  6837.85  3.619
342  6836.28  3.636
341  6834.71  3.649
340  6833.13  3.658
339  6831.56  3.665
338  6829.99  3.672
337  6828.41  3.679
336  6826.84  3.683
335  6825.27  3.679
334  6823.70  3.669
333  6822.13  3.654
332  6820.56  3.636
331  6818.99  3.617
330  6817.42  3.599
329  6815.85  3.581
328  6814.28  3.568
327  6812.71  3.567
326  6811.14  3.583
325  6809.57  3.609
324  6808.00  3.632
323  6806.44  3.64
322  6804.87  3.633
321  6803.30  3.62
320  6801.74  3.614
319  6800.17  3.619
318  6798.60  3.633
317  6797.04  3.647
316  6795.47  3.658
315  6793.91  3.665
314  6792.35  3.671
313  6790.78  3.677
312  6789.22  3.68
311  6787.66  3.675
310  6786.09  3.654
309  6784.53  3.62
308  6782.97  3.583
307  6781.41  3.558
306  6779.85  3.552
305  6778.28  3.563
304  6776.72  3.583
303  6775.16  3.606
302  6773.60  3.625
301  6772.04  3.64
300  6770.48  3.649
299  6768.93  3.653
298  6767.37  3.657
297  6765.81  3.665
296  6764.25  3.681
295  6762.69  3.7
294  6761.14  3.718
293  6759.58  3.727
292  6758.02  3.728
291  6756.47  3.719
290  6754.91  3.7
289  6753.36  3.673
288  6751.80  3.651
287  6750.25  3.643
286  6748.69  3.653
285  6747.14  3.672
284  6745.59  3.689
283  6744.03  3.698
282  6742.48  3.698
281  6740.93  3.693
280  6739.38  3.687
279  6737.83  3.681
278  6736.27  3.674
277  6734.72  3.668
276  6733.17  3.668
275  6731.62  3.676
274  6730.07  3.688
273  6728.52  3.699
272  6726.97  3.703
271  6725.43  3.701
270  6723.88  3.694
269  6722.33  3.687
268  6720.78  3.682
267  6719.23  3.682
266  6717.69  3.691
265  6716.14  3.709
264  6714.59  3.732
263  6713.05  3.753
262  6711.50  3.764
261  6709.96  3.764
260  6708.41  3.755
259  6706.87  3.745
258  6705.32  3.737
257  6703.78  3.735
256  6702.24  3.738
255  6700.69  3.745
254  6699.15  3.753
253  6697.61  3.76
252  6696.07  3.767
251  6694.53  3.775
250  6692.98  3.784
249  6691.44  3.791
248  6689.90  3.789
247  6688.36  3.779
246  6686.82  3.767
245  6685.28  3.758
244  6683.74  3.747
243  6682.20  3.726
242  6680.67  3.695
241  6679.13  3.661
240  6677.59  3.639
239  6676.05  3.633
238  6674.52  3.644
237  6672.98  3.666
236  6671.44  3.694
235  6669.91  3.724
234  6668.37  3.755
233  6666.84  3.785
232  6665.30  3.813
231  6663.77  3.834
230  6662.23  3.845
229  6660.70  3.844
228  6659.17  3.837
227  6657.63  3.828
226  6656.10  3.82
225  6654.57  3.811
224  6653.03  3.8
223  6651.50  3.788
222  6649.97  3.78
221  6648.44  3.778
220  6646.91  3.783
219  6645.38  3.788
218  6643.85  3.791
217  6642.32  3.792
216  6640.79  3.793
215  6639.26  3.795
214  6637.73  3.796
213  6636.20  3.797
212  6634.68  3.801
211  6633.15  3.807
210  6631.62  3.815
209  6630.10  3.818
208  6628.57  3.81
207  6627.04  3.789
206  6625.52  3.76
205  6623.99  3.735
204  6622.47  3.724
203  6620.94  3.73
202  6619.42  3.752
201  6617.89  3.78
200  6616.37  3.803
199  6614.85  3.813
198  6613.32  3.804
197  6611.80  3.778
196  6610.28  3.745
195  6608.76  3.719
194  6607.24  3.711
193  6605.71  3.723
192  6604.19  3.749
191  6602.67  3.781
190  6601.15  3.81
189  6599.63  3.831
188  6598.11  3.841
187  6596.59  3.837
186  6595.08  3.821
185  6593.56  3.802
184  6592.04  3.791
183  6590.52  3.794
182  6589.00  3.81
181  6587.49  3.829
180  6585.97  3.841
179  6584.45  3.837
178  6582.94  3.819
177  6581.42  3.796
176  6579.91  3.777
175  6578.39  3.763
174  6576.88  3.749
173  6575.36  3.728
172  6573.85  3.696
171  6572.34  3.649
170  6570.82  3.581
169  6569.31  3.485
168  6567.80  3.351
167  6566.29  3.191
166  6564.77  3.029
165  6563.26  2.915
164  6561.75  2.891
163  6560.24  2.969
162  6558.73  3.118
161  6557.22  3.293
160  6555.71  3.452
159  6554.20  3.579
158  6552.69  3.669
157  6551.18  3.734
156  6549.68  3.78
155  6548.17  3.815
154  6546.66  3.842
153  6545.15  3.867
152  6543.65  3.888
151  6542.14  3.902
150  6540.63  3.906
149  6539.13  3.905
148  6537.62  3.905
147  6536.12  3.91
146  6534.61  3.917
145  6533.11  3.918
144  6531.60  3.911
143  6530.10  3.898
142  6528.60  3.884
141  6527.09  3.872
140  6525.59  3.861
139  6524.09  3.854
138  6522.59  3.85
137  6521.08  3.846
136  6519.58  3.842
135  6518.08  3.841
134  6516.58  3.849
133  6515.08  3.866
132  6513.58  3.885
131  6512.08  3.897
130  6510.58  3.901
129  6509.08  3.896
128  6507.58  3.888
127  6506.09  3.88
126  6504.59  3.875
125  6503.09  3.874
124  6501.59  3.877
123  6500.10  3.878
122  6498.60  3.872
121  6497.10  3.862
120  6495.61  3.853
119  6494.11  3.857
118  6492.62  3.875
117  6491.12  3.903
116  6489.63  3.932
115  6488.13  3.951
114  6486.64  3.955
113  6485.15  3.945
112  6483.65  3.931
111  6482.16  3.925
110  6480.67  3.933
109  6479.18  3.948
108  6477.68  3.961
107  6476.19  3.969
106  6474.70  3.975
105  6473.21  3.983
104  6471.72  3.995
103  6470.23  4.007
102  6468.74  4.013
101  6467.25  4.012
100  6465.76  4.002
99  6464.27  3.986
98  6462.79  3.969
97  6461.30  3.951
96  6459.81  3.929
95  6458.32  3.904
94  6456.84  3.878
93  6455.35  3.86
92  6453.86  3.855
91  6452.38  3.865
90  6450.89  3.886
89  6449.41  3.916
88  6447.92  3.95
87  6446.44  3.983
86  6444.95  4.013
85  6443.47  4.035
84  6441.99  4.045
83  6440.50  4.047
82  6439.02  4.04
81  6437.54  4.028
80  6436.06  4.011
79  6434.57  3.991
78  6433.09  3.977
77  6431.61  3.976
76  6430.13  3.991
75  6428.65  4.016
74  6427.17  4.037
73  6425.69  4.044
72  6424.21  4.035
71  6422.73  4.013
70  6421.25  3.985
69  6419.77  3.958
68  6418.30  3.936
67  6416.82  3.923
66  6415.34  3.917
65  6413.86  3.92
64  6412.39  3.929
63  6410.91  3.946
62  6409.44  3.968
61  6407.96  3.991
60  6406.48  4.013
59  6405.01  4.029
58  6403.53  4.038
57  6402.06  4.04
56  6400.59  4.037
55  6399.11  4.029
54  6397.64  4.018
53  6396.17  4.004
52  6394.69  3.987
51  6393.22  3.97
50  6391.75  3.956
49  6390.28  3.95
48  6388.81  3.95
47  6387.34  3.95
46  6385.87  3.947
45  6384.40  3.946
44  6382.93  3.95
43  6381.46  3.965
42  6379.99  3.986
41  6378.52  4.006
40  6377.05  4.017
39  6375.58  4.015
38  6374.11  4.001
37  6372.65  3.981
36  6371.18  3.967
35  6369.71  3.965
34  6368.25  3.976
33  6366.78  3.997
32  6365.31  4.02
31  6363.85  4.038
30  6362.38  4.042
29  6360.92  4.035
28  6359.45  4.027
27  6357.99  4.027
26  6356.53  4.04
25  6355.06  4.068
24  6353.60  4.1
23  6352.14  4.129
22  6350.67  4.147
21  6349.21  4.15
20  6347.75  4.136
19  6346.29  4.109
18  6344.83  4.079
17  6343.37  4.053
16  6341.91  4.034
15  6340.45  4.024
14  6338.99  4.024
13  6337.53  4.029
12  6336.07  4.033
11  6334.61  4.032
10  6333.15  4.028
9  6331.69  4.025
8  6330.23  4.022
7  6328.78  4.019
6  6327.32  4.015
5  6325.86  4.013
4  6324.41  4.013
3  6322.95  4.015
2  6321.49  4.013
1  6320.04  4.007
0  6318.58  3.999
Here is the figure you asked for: 0.91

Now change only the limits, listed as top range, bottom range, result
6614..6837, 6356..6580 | 0.96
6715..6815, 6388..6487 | 0.92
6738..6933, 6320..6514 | 0.91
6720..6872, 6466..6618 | 0.96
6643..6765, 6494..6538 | 0.96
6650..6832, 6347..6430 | 0.92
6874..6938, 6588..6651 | 0.94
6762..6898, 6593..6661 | 0.95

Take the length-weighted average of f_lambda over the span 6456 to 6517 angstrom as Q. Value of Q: 3.92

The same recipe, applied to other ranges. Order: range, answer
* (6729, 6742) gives 3.68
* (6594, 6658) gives 3.79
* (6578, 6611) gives 3.79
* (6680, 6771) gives 3.71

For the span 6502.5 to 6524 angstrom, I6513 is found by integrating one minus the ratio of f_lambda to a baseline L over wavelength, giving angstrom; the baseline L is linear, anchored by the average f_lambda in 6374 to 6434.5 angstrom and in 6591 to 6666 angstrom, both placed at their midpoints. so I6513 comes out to 0.1 angstrom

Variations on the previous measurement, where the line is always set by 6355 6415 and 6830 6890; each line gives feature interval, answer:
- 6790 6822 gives 0.1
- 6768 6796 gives 0.2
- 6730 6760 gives 0.1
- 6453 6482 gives -0.2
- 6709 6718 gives -0.1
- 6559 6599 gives 2.4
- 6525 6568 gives 2.6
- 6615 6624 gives 0.1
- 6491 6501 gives 0.1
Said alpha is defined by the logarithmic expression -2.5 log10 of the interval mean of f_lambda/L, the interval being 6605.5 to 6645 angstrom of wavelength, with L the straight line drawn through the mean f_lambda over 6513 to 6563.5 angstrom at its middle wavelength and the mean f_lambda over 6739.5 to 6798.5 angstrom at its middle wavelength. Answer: -0.02 mag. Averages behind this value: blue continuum 3.73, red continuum 3.66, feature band 3.78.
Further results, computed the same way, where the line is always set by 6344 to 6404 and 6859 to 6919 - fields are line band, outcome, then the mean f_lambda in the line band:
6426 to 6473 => -0.01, 3.97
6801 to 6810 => 0.00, 3.63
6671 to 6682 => 0.03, 3.66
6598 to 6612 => 0.01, 3.76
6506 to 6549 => 0.00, 3.88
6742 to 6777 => 0.00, 3.67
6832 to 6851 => 0.00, 3.6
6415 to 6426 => 0.00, 3.98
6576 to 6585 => 0.01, 3.79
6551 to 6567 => 0.19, 3.24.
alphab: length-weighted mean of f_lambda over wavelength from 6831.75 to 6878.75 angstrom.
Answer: 3.59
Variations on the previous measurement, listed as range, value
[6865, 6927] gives 3.56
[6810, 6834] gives 3.63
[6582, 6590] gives 3.82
